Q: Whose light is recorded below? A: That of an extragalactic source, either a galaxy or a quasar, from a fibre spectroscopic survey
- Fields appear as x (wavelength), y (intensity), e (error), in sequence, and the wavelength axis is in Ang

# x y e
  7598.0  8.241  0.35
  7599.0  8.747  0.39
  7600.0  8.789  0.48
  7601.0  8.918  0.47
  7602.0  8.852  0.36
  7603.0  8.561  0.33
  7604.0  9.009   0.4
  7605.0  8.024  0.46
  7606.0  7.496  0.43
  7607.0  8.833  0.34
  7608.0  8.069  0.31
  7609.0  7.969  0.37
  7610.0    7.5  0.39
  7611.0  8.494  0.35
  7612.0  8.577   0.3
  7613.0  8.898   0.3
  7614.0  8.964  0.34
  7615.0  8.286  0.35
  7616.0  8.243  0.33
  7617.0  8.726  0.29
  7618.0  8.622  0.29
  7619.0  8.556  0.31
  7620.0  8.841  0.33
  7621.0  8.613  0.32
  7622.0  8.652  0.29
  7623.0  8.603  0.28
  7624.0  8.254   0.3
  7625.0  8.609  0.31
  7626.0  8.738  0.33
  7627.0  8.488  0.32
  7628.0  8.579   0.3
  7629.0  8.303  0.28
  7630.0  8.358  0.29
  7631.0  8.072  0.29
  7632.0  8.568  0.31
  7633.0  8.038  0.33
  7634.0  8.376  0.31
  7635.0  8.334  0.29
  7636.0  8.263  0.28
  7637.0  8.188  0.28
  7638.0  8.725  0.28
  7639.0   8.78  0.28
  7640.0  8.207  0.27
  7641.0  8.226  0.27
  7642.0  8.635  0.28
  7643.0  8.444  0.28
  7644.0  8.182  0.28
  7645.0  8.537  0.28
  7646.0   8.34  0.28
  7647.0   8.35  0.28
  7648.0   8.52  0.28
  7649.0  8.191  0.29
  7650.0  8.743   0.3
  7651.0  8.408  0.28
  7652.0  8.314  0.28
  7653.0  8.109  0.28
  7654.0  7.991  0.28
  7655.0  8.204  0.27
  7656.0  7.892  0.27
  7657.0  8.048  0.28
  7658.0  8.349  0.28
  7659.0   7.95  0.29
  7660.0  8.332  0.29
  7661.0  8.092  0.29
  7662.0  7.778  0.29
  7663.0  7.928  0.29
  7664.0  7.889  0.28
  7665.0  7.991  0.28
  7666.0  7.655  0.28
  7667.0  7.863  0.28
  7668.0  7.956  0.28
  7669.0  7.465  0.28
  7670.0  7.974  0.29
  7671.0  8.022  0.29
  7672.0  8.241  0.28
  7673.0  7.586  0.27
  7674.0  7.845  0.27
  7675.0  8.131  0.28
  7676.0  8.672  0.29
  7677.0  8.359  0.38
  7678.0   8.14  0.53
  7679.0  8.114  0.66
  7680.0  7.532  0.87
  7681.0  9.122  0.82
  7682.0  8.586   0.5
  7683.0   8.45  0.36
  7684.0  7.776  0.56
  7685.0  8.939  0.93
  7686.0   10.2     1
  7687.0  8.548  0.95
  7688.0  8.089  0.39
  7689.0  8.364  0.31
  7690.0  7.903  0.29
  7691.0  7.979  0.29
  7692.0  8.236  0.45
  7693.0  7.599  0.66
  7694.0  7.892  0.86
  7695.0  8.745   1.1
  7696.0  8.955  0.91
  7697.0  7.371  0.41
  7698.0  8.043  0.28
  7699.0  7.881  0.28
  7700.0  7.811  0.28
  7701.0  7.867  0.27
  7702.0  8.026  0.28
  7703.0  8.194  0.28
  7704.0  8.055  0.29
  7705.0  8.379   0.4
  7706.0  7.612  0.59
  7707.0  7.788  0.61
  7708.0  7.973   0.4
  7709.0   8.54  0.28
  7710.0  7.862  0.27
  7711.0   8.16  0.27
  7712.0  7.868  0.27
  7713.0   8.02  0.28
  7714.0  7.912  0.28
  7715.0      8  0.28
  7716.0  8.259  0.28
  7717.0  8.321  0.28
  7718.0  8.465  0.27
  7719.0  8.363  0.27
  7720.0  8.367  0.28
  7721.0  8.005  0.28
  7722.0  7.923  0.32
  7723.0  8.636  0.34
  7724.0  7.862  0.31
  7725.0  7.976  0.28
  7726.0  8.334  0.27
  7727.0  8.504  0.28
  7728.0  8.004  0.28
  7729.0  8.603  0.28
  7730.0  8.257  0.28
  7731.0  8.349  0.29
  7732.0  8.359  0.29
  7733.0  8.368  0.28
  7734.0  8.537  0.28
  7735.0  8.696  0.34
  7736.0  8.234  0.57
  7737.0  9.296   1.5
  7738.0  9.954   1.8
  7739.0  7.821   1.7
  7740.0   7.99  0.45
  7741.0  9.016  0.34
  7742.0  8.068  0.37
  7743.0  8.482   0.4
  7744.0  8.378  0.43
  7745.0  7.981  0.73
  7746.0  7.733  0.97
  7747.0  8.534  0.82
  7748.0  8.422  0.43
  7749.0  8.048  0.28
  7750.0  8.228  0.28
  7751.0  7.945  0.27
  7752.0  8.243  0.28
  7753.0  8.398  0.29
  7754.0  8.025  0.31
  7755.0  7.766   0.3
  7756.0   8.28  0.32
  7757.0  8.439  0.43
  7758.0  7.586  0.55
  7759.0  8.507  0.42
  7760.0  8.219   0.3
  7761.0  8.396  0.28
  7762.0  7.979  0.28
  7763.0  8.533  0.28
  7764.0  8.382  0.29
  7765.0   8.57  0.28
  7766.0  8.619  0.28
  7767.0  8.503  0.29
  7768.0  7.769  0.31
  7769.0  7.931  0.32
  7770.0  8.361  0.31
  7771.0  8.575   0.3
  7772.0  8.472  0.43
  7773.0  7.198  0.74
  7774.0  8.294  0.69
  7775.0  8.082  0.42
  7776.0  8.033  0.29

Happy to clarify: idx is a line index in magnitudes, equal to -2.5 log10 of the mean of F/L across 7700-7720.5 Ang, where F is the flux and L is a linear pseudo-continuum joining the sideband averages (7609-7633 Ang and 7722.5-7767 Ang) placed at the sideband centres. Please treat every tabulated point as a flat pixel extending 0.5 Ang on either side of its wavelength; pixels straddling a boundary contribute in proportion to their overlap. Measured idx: 0.04 mag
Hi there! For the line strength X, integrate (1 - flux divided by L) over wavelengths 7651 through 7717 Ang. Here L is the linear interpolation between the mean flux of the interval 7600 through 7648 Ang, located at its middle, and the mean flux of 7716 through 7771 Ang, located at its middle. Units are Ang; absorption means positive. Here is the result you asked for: 2.1 Ang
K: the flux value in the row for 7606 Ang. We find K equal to 7.496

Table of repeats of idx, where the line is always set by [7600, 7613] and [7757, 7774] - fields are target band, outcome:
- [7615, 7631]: -0.018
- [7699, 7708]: 0.045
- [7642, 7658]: 0.007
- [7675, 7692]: -0.012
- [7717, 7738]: -0.016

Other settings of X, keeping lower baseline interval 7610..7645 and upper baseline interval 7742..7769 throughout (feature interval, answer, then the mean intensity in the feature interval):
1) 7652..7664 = 0.5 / 8.06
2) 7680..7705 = 0.2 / 8.26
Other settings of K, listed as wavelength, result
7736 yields 8.234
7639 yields 8.78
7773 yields 7.198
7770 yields 8.361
